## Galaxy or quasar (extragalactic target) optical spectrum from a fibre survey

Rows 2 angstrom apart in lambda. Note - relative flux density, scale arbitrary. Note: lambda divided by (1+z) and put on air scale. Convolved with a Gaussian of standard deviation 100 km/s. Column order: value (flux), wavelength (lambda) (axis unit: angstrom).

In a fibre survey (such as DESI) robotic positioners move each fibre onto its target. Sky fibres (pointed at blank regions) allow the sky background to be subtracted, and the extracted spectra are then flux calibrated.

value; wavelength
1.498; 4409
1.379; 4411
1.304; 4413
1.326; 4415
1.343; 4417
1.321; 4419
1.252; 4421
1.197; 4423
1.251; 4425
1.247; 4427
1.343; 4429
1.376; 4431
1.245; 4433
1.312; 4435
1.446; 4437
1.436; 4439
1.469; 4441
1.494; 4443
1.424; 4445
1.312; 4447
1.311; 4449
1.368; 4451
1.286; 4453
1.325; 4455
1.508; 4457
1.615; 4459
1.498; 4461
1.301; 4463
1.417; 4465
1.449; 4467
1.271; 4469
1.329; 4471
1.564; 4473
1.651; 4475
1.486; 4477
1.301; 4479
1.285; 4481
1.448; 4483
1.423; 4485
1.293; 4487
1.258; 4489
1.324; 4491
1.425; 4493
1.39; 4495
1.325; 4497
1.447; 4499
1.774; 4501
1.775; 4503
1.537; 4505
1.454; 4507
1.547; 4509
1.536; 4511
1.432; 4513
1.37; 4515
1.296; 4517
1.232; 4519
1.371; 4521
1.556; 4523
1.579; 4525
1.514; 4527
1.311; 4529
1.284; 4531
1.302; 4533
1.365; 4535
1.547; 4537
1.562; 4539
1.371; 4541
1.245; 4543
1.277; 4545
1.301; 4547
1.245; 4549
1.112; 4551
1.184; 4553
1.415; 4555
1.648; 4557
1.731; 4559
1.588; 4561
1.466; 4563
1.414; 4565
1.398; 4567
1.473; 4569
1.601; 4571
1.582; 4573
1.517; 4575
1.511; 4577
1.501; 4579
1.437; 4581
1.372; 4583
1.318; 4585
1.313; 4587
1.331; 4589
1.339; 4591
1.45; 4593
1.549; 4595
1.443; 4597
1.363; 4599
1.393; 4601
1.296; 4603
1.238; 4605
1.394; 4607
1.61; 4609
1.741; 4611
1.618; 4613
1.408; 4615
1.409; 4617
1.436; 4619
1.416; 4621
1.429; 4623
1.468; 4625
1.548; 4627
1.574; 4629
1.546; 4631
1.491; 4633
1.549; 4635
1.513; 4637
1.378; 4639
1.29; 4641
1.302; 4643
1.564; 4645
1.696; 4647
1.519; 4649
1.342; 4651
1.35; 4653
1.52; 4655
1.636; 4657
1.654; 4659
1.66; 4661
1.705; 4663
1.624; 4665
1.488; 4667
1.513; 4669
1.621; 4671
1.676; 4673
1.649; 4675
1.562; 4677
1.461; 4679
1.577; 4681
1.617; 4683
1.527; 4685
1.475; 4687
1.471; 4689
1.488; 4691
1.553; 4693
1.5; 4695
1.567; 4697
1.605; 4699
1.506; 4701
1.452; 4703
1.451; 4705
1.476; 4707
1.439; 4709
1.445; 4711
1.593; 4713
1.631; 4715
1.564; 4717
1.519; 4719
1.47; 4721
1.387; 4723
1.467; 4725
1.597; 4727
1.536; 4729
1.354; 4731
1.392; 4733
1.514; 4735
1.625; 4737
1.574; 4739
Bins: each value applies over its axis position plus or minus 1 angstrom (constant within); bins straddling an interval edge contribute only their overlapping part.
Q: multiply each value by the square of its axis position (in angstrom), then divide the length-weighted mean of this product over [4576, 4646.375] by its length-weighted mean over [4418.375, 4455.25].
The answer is 1.17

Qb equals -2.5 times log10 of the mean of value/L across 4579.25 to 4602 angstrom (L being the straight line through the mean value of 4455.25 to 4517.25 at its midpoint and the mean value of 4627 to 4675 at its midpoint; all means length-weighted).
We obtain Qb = 0.08 mag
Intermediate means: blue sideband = 1.44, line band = 1.4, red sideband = 1.53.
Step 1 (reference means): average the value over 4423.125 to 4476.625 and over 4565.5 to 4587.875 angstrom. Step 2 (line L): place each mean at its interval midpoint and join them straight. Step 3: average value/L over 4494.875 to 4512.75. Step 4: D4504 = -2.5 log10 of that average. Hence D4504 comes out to -0.08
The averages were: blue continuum 1.39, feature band 1.53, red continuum 1.46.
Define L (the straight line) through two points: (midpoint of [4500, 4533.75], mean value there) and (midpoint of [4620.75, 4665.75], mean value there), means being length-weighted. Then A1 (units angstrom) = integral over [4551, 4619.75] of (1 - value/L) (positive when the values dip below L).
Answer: 1.84 angstrom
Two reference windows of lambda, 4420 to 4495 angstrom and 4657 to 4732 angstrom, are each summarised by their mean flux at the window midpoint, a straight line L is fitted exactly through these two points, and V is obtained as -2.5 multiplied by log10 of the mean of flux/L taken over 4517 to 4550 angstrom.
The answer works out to 0.04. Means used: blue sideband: 1.38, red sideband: 1.54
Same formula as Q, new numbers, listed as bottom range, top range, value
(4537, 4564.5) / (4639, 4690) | 1.15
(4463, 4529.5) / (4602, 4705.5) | 1.13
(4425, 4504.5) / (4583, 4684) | 1.14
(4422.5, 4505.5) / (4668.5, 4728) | 1.21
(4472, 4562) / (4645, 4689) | 1.17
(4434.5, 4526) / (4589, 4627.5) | 1.07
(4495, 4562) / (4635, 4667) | 1.12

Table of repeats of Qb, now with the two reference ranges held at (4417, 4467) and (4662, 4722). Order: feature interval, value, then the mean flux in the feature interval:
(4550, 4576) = -0.015 mag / 1.47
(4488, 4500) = 0.032 mag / 1.36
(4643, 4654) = 0.024 mag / 1.48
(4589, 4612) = 0.033 mag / 1.43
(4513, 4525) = 0.024 mag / 1.39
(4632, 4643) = 0.053 mag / 1.43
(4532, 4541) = -0.003 mag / 1.44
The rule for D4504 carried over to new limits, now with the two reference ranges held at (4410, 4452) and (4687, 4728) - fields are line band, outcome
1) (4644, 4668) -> -0.06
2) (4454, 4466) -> -0.07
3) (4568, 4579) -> -0.08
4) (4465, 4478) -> -0.07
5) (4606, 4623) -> -0.04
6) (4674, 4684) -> -0.06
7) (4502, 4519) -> -0.07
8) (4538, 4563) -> 0.02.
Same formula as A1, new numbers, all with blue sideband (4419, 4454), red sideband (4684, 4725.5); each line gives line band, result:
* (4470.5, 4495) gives -0.59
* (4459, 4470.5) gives -0.41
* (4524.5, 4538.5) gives -0.16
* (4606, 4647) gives -0.94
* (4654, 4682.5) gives -2.20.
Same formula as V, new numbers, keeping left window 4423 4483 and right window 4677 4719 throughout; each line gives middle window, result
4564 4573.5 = -0.028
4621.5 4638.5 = -0.017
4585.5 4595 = 0.066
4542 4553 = 0.169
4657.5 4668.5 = -0.083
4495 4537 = -0.022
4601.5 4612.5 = 0.008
